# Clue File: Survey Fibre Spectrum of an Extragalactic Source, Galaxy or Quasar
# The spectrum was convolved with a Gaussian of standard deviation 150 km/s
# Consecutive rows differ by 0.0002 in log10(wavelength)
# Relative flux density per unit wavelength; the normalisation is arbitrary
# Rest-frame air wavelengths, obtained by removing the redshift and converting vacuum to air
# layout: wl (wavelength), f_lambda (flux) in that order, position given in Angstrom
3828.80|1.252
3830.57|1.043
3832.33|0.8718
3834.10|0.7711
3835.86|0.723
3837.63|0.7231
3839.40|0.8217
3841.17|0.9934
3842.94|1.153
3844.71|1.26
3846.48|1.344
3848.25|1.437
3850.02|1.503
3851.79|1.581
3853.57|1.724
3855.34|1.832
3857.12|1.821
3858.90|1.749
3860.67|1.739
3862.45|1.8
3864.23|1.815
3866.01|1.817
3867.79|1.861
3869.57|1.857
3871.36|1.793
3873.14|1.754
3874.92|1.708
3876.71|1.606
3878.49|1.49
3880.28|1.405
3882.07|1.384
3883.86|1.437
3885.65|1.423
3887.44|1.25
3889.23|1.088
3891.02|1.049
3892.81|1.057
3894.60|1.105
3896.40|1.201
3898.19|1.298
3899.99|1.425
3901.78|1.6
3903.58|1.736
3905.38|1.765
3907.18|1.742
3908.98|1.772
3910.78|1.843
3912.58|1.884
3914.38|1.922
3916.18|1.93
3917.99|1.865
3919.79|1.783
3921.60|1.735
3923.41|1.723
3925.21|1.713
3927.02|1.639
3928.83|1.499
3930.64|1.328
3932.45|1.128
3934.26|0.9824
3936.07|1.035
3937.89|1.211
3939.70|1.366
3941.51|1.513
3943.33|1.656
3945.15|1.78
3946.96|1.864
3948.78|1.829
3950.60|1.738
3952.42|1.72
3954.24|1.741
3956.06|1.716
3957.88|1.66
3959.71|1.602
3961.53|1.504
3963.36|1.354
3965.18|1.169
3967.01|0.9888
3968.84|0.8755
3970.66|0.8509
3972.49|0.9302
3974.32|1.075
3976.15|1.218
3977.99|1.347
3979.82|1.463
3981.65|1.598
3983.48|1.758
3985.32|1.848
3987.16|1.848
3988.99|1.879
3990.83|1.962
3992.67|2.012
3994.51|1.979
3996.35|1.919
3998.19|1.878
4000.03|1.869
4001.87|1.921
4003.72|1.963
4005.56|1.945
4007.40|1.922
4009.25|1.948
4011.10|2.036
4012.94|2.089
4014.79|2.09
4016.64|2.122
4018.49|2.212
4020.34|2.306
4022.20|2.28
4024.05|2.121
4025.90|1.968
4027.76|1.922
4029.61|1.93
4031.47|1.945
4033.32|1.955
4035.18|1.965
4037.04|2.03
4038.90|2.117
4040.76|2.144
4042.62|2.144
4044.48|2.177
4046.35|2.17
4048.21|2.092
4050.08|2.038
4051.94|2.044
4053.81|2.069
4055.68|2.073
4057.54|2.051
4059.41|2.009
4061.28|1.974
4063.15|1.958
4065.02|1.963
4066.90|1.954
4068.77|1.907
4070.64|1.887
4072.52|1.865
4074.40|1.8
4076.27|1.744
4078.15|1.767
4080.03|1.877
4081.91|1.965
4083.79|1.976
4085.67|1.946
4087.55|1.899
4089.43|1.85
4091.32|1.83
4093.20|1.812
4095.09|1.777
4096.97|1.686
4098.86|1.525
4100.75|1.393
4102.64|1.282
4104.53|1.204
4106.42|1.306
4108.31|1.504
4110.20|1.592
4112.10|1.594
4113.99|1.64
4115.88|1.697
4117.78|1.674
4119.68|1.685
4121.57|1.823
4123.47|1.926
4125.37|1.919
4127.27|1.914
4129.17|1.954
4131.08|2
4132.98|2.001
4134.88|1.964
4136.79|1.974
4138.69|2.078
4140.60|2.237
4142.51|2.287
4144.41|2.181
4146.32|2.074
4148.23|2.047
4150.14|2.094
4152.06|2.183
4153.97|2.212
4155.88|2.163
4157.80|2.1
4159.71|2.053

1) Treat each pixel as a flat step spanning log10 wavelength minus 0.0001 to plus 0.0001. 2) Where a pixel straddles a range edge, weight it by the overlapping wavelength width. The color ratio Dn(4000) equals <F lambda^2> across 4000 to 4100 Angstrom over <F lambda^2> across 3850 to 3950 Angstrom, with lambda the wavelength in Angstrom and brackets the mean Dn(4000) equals 1.35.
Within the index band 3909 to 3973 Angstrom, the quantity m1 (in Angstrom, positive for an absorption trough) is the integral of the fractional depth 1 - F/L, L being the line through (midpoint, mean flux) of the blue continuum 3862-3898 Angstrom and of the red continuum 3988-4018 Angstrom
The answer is 7.2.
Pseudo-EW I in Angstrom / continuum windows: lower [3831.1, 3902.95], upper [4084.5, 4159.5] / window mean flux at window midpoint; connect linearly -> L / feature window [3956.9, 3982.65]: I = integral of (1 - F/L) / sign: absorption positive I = 5.24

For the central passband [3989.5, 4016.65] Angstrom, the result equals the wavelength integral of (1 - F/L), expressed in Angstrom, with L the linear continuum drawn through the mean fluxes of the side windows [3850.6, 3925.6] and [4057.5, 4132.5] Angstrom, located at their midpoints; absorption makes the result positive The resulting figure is -4.2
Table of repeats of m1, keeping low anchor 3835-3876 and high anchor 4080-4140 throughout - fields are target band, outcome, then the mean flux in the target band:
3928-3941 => 3.0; 1.23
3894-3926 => -2.2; 1.67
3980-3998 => -2.3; 1.85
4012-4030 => -4.7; 2.11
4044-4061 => -3.7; 2.07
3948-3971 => 2.3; 1.45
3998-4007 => -1.4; 1.92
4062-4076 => -1.4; 1.9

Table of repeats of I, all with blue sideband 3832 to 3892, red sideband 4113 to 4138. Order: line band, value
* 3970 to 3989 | 2.4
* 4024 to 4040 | -2.6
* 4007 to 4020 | -3.1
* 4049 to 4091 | -3.9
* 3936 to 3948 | 0.3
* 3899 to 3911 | -1.5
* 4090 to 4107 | 2.5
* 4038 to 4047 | -2.2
